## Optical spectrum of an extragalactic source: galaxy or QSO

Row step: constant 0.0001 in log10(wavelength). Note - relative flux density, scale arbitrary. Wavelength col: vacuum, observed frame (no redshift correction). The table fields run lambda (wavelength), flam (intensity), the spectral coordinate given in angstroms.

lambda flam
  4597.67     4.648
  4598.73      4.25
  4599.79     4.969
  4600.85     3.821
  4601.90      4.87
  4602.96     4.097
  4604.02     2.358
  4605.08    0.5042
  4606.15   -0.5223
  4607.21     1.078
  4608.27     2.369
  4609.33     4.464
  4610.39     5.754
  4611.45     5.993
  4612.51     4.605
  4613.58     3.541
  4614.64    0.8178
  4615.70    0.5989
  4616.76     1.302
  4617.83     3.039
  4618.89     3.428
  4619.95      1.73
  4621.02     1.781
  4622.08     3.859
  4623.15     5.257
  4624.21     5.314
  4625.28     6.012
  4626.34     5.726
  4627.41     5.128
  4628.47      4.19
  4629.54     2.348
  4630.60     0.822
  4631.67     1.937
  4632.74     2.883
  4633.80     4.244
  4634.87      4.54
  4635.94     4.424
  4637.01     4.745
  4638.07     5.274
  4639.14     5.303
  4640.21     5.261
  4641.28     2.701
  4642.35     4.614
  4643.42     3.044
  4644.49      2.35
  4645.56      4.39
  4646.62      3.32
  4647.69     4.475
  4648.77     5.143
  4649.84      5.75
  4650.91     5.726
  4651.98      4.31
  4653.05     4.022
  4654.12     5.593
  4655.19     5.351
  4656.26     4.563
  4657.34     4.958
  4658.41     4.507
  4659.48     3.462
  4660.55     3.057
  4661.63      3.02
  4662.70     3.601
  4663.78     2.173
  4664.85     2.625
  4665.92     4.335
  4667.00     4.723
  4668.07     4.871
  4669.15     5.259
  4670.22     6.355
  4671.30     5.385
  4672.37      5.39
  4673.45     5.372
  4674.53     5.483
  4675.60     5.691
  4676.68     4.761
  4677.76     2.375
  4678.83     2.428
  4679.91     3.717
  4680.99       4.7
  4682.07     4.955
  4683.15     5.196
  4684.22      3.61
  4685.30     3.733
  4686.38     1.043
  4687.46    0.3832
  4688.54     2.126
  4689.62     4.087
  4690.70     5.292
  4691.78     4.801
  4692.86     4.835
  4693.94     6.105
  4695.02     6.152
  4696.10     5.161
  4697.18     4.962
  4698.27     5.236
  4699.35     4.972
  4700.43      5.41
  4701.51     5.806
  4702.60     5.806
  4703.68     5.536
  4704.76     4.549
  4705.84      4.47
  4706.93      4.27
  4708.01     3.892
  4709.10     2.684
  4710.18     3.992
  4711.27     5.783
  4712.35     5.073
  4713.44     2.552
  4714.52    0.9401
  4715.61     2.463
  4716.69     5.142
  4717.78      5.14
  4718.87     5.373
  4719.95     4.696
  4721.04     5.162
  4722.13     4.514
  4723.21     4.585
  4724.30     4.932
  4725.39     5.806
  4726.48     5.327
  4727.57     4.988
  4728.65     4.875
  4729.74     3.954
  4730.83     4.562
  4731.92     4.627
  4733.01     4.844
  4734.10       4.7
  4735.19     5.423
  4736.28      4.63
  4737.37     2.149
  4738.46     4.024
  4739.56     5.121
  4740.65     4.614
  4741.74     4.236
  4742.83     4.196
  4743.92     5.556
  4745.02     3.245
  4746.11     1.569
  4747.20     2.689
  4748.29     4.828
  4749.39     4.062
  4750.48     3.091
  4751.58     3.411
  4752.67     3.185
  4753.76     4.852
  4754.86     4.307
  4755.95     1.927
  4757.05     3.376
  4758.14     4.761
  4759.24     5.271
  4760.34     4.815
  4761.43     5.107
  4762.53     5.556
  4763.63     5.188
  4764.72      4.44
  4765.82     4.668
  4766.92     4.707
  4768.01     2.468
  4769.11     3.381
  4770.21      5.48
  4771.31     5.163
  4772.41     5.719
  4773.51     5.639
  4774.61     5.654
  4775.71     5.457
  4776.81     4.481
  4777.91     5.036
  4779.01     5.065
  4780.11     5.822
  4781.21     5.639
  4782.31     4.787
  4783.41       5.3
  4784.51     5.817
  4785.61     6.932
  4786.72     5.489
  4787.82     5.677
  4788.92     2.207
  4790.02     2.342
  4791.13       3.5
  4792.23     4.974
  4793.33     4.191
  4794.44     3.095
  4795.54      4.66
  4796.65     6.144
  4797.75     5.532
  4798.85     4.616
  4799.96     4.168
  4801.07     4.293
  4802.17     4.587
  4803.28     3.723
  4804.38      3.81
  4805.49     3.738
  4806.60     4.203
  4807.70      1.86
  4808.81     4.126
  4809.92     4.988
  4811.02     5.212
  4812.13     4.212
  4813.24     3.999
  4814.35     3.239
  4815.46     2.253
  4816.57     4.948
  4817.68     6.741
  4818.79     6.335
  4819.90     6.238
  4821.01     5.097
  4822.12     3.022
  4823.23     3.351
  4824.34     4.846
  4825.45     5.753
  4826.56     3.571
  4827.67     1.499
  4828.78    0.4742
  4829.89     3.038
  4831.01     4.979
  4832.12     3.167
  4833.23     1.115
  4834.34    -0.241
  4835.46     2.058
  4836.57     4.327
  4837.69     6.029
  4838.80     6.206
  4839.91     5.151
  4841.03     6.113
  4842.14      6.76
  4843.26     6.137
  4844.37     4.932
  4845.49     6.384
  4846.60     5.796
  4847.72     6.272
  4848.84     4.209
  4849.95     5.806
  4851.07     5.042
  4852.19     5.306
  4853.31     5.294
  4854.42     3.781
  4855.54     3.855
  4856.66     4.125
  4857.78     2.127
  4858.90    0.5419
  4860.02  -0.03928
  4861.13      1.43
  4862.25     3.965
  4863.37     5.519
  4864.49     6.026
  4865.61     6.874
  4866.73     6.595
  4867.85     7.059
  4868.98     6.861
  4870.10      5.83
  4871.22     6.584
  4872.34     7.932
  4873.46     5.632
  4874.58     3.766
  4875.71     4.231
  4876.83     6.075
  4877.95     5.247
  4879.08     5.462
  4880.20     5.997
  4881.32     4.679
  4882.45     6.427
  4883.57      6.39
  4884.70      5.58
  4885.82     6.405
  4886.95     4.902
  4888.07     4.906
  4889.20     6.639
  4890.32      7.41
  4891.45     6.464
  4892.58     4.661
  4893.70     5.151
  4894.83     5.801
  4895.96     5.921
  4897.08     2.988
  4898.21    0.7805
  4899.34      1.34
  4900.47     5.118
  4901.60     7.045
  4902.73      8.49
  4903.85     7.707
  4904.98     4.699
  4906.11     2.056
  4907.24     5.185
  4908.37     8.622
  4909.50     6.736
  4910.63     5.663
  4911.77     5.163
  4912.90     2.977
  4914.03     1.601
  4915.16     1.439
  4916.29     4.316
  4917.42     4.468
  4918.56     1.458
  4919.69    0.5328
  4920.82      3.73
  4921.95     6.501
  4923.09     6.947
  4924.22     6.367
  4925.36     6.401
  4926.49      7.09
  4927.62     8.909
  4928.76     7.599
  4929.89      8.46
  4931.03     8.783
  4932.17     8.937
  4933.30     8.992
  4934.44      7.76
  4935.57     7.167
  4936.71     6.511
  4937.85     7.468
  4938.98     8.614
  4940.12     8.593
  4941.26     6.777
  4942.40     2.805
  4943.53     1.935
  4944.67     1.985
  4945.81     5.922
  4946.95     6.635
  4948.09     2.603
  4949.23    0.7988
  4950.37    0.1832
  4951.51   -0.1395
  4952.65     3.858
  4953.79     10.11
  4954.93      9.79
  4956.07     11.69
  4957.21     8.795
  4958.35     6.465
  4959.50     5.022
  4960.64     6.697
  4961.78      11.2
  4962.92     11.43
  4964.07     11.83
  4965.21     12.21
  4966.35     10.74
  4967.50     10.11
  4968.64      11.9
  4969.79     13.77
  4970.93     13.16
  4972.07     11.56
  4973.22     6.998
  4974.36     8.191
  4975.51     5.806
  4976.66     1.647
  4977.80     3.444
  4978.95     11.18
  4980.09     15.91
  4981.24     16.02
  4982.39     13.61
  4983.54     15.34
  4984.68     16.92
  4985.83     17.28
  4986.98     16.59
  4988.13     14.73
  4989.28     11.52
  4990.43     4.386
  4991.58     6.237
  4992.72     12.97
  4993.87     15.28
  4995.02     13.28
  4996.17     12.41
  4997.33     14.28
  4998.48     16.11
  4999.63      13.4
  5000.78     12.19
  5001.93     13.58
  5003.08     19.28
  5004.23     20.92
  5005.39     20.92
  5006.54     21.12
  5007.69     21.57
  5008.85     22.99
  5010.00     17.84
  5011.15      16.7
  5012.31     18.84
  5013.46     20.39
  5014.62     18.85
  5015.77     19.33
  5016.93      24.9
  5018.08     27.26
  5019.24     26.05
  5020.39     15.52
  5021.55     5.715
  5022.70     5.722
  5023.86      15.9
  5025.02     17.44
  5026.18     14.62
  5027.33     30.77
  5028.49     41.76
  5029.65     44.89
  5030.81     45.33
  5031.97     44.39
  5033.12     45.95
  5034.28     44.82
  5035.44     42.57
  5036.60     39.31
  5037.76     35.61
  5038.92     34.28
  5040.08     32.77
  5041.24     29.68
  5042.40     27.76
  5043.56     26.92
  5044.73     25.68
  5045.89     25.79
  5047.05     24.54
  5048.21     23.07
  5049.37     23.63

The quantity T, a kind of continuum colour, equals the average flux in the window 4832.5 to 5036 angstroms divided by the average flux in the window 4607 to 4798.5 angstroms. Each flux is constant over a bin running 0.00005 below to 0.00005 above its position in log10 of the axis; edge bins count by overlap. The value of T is 2.30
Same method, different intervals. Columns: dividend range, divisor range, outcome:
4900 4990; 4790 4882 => 1.69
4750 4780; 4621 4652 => 1.08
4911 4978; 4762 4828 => 1.46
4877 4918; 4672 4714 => 1.16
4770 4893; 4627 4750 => 1.11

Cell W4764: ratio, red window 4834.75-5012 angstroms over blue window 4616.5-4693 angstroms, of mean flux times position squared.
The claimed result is 2.13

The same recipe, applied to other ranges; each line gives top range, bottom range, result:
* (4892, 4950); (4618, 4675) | 1.42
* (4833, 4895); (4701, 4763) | 1.24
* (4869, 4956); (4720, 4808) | 1.30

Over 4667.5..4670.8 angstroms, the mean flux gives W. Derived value 5.49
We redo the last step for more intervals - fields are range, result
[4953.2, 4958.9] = 9.37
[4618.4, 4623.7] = 3.22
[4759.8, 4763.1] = 5.16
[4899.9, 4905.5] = 6.63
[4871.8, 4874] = 6.79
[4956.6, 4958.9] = 7.72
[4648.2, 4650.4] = 5.42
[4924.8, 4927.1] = 6.82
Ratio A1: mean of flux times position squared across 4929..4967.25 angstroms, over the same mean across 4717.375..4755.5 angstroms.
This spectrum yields 1.76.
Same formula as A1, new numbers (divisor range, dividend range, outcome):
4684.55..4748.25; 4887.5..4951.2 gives 1.33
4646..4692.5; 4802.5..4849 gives 1.08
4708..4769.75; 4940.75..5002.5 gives 2.51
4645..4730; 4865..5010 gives 2.06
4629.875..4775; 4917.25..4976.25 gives 1.83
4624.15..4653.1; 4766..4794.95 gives 1.21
